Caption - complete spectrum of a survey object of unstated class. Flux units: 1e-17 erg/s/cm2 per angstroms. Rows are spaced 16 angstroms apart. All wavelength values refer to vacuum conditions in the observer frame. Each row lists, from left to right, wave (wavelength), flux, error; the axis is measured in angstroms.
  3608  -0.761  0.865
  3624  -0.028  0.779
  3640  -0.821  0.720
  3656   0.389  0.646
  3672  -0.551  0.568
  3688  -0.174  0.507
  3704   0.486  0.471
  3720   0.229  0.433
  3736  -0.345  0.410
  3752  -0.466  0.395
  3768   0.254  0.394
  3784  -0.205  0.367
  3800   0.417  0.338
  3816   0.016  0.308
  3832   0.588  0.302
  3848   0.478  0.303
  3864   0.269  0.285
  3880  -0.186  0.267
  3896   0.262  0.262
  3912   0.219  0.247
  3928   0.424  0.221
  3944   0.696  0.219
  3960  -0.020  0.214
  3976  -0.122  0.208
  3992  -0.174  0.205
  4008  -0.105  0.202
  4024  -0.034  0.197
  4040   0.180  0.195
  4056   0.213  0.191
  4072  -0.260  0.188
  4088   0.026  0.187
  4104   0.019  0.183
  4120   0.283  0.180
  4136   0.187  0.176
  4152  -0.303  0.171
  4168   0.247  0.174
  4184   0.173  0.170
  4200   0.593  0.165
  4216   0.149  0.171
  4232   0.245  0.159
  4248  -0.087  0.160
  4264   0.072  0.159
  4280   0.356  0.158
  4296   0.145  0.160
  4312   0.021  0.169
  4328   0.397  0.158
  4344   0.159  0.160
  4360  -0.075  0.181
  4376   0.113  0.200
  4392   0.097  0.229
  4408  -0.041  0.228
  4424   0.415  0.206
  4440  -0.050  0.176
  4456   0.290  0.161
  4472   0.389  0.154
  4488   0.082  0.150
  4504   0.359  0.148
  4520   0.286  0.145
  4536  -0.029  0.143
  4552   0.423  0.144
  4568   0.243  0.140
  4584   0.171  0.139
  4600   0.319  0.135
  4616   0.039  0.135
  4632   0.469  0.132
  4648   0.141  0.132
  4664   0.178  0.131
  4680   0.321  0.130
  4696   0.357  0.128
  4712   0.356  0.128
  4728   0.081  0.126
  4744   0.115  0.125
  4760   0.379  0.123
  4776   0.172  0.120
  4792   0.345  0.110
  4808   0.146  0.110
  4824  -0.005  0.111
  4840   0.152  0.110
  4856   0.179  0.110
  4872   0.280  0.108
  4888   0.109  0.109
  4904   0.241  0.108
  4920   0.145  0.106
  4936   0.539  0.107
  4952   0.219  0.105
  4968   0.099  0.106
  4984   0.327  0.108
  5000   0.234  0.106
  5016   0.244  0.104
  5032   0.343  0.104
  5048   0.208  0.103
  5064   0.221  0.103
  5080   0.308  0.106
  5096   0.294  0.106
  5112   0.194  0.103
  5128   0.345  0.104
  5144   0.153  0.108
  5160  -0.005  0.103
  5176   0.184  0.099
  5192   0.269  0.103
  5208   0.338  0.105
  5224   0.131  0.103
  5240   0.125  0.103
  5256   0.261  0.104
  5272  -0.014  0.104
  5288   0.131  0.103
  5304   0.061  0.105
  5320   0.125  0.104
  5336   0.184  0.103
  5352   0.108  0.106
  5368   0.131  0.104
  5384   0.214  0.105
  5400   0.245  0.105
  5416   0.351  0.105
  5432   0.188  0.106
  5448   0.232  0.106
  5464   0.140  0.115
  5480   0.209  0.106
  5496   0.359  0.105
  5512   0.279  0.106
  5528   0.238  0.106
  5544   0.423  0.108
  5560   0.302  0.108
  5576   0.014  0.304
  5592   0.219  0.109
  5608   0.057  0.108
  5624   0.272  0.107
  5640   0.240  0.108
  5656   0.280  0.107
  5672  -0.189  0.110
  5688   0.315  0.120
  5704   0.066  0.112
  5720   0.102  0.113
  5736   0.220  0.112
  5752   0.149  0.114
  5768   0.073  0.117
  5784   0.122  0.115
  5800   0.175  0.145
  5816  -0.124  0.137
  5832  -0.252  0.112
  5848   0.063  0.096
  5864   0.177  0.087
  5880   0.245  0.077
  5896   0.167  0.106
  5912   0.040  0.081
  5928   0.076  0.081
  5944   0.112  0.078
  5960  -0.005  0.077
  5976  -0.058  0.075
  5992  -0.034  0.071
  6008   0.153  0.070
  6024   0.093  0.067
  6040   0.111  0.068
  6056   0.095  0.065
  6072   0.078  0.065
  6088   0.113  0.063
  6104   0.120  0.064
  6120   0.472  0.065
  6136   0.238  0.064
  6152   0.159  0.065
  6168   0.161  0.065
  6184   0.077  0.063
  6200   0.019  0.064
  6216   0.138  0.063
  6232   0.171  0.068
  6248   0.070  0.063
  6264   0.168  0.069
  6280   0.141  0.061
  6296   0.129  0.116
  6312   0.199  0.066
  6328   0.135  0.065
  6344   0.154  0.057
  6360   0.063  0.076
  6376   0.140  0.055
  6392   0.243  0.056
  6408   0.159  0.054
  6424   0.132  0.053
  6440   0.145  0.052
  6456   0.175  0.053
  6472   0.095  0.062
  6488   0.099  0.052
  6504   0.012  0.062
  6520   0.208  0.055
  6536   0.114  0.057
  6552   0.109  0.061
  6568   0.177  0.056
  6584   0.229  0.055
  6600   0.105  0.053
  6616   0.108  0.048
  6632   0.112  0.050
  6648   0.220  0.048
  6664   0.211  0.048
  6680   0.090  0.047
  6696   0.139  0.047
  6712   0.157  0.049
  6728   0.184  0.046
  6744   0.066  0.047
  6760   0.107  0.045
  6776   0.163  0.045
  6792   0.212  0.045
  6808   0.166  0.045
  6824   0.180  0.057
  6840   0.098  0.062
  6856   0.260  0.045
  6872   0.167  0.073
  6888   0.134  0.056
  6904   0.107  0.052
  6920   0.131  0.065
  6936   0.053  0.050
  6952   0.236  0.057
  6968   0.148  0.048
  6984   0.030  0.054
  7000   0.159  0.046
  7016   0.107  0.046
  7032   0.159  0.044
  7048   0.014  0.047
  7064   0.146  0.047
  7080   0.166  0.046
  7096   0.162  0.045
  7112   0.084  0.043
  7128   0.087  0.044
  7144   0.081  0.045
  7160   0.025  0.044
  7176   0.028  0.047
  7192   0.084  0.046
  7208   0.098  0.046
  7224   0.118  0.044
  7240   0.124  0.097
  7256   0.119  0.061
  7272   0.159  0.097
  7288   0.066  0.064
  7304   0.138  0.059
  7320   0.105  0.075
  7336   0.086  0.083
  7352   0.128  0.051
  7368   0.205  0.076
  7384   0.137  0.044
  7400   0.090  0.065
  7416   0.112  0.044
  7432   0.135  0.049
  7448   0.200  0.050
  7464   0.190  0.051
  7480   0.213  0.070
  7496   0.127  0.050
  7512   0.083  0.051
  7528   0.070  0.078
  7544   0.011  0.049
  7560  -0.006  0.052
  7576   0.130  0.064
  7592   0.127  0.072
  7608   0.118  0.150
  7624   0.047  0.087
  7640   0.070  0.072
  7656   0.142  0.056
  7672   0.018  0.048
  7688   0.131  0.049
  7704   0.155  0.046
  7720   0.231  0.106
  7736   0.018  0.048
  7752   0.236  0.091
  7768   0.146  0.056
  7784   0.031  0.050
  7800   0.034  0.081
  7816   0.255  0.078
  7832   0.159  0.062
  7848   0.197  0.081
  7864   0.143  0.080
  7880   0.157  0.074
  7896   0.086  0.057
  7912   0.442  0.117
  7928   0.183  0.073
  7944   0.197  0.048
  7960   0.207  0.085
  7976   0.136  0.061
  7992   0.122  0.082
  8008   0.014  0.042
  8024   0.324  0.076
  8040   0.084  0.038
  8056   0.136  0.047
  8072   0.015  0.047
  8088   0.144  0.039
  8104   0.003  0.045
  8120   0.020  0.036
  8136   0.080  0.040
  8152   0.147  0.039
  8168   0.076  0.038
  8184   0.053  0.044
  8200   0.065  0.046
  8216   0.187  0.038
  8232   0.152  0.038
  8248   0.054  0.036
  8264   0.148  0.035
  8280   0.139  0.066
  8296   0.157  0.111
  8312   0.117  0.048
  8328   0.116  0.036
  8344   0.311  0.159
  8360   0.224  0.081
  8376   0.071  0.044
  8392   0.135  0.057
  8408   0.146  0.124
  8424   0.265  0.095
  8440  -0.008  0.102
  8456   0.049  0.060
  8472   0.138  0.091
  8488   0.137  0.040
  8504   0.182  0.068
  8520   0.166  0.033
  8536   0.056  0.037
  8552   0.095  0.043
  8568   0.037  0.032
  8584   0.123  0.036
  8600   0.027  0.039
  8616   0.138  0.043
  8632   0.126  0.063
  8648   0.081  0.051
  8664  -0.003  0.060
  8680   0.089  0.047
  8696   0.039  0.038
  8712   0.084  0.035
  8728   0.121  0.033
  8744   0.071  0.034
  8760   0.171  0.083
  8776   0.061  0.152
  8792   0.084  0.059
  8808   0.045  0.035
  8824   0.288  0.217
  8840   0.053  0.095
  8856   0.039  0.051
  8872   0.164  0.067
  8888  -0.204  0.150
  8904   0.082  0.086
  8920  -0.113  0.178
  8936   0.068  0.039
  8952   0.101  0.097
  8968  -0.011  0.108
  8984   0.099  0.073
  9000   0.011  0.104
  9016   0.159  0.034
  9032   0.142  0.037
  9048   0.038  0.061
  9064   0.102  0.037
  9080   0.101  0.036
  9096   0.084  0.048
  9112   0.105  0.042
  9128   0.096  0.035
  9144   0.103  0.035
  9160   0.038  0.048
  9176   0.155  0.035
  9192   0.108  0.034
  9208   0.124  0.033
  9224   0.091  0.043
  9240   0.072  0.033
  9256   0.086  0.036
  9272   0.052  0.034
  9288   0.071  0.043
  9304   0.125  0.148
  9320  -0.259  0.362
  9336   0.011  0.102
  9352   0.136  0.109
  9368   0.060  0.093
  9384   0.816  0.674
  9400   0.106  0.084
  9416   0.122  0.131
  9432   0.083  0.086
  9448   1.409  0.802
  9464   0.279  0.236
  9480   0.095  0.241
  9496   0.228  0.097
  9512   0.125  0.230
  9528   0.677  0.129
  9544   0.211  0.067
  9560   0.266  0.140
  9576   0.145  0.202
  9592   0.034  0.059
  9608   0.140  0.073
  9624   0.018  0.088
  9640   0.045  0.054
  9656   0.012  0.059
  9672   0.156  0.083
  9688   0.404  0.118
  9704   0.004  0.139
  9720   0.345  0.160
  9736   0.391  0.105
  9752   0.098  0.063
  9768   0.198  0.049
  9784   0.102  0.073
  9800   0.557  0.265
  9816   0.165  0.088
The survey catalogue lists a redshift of 0.22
